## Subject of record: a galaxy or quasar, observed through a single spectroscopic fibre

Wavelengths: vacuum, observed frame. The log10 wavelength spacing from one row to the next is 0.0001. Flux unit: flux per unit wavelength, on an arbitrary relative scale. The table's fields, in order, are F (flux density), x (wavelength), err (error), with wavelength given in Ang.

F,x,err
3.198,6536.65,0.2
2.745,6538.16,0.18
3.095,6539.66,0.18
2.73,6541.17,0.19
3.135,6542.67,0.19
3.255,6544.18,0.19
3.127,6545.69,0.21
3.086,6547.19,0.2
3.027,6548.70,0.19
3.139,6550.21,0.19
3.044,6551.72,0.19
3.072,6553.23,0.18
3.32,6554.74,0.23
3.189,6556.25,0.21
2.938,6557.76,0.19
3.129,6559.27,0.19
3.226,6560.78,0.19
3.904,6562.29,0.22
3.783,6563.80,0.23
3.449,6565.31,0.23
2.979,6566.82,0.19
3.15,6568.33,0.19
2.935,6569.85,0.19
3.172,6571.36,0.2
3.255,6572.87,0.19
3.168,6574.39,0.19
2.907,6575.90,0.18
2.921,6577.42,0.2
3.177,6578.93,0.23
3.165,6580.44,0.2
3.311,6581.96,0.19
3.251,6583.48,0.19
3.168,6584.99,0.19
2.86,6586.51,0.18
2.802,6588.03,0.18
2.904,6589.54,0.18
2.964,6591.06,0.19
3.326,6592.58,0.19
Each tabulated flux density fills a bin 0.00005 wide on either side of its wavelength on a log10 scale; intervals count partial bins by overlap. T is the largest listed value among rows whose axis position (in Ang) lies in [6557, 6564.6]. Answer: 3.904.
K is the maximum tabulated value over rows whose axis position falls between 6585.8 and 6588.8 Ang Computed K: 2.86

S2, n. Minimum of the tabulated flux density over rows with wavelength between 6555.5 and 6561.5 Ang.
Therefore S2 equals 2.938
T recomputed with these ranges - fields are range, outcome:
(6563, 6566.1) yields 3.783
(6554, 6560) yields 3.32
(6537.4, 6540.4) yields 3.095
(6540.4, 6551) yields 3.255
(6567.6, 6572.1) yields 3.172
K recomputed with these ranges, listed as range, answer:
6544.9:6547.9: 3.127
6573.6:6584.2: 3.311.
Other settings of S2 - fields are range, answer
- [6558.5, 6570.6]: 2.935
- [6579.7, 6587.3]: 2.86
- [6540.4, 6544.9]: 2.73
